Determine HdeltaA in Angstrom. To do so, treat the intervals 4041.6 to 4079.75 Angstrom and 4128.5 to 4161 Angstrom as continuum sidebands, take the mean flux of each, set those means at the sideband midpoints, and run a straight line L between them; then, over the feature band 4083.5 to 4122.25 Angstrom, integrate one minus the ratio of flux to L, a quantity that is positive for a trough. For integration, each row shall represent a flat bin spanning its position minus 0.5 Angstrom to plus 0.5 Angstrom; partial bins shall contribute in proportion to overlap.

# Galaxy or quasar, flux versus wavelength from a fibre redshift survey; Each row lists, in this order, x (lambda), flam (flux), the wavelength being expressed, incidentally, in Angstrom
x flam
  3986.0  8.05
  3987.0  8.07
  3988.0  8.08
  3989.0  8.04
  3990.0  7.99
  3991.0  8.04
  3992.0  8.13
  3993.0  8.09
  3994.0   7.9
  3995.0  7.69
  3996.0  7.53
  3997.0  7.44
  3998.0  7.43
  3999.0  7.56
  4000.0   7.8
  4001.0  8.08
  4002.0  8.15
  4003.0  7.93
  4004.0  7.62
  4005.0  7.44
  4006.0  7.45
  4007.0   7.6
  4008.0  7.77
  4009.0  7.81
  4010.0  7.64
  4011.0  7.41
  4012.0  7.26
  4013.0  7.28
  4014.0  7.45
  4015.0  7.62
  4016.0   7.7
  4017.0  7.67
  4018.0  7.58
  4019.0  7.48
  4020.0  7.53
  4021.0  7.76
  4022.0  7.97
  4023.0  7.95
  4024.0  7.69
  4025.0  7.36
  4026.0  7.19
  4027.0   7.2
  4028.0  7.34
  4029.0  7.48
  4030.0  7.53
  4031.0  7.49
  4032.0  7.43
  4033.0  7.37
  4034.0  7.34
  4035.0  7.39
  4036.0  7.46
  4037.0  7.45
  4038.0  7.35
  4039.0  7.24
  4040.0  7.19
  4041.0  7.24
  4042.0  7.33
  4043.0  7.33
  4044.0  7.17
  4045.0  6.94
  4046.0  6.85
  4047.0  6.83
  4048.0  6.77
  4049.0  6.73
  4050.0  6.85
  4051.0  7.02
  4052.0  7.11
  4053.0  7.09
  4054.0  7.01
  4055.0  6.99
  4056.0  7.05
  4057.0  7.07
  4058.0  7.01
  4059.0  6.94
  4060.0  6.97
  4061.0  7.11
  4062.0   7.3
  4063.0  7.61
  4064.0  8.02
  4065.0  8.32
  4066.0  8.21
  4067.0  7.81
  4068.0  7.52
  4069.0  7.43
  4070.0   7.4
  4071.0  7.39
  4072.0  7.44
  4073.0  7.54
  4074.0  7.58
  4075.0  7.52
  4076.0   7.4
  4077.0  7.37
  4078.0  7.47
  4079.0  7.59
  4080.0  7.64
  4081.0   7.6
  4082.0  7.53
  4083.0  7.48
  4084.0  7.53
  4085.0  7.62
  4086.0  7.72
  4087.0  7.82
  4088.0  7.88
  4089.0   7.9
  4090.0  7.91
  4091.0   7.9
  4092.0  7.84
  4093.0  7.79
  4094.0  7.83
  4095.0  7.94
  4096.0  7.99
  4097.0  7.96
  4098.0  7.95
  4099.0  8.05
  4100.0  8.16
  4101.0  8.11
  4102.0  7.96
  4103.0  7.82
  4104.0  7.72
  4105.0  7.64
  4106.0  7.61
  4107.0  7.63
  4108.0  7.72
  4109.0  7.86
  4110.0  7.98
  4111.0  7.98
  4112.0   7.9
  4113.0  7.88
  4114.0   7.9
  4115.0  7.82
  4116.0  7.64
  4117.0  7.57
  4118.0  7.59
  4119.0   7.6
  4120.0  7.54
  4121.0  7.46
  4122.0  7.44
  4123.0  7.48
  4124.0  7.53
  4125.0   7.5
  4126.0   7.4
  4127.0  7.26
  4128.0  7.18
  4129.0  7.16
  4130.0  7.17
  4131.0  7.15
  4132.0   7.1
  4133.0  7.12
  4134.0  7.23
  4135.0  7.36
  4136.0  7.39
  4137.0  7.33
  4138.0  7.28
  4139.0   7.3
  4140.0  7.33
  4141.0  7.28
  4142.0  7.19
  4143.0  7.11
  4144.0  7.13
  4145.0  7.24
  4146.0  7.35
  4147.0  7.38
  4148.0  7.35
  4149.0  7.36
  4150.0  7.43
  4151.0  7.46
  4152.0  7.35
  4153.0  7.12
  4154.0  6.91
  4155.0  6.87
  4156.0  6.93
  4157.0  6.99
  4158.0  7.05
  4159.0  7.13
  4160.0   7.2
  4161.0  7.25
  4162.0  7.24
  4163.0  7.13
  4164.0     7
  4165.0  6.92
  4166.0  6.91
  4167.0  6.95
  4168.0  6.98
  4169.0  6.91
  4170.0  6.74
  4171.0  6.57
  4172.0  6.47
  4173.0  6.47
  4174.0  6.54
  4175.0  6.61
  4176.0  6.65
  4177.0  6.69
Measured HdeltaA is -2.9 Angstrom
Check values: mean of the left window 7.29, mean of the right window 7.21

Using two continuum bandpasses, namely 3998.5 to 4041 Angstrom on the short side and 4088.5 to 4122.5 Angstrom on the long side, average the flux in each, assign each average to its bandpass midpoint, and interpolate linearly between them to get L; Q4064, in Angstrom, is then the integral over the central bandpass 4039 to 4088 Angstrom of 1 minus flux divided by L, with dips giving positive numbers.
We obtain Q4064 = 2.1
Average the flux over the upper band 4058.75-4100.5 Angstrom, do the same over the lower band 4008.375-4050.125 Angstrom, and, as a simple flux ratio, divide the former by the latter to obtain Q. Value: 1.04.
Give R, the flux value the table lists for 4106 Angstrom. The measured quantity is 7.61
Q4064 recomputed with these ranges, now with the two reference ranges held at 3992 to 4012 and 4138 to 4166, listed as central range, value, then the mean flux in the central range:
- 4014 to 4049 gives 1.01 Angstrom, 7.38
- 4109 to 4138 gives -0.83 Angstrom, 7.49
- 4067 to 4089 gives -0.36 Angstrom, 7.56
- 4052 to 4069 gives 0.29 Angstrom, 7.37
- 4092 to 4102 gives -0.81 Angstrom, 7.97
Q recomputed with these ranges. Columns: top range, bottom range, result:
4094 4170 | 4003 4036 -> 0.99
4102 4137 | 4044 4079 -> 1.03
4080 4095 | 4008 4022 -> 1.02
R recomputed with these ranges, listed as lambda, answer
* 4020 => 7.53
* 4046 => 6.85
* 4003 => 7.93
